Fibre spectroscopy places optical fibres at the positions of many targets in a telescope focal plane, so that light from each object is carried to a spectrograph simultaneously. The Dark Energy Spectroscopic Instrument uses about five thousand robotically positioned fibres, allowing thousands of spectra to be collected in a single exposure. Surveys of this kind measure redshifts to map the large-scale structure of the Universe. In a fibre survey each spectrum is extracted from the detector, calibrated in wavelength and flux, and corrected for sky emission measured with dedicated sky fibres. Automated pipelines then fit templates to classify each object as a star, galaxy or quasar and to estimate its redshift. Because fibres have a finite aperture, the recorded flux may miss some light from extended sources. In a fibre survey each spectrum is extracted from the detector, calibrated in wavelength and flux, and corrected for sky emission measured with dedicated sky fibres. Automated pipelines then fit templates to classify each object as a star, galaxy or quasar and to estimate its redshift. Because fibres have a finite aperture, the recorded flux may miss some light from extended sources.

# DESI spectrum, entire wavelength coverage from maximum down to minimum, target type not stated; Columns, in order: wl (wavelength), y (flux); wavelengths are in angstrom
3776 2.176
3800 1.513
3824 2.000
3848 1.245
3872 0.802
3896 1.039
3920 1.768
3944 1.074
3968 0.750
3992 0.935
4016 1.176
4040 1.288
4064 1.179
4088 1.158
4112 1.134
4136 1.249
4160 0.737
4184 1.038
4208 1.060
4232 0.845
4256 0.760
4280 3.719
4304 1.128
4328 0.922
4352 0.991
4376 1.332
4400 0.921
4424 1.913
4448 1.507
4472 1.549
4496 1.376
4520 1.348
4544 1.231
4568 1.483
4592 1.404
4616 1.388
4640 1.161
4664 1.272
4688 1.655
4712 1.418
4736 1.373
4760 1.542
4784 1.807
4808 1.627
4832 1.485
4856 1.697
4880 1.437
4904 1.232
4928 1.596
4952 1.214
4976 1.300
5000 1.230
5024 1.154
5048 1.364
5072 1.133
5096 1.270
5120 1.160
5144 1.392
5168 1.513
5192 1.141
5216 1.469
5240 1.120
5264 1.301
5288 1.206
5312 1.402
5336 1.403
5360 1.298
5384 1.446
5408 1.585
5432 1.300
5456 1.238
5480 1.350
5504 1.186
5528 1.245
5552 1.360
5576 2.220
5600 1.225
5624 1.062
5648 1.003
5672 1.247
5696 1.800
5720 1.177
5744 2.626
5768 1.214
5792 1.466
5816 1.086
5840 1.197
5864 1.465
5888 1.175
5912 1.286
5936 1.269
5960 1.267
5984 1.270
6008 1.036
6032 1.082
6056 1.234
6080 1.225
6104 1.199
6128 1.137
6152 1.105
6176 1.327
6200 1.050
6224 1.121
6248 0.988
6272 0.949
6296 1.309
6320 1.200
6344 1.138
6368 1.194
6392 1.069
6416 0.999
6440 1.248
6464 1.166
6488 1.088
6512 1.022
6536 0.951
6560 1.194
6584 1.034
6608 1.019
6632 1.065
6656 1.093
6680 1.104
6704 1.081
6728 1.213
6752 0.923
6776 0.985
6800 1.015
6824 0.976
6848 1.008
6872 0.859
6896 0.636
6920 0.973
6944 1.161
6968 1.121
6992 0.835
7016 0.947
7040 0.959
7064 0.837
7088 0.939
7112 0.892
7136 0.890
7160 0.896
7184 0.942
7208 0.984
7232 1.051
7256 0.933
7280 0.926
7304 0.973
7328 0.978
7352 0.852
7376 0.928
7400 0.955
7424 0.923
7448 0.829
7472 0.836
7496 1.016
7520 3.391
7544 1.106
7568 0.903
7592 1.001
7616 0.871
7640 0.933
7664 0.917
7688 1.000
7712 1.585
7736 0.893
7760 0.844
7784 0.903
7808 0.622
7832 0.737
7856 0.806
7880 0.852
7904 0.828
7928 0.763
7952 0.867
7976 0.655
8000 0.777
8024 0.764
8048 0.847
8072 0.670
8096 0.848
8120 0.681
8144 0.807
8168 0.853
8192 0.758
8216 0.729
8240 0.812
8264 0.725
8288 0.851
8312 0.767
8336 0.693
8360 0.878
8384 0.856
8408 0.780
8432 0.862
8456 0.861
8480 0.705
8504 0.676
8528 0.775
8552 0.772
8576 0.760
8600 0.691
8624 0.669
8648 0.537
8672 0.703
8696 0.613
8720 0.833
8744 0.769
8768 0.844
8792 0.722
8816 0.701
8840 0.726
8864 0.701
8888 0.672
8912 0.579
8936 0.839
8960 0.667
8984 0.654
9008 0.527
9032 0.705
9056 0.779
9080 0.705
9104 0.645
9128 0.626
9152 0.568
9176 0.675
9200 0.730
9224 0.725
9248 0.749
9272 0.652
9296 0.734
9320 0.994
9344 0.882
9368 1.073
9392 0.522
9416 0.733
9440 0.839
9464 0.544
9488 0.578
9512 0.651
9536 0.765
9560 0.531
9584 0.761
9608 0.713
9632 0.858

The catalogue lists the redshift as 0.15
